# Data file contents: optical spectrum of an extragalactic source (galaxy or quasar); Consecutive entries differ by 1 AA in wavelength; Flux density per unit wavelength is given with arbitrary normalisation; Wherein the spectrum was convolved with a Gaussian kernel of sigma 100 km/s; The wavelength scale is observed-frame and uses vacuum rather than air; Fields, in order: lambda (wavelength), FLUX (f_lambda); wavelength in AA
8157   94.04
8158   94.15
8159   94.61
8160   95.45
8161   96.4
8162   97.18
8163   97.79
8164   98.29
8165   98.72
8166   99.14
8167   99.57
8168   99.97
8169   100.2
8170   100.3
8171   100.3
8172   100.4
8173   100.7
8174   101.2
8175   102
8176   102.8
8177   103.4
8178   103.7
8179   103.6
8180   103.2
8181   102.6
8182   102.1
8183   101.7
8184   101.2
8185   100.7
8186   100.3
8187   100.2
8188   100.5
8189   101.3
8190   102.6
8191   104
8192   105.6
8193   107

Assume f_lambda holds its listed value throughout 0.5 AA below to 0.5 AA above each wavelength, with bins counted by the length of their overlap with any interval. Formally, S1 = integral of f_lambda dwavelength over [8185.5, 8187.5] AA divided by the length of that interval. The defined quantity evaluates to 100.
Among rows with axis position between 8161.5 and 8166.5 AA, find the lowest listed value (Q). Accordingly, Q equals 97.18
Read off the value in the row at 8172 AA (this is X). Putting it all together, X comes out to 100.4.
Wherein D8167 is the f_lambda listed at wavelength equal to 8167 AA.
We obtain 99.57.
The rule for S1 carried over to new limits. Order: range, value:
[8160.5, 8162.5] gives 96.8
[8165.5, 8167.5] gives 99.4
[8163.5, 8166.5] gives 98.7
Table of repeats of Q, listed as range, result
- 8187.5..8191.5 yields 100.5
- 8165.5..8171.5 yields 99.14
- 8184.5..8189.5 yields 100.2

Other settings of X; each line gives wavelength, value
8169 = 100.2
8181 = 102.6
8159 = 94.61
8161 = 96.4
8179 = 103.6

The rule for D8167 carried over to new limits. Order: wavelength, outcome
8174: 101.2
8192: 105.6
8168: 99.97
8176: 102.8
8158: 94.15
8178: 103.7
